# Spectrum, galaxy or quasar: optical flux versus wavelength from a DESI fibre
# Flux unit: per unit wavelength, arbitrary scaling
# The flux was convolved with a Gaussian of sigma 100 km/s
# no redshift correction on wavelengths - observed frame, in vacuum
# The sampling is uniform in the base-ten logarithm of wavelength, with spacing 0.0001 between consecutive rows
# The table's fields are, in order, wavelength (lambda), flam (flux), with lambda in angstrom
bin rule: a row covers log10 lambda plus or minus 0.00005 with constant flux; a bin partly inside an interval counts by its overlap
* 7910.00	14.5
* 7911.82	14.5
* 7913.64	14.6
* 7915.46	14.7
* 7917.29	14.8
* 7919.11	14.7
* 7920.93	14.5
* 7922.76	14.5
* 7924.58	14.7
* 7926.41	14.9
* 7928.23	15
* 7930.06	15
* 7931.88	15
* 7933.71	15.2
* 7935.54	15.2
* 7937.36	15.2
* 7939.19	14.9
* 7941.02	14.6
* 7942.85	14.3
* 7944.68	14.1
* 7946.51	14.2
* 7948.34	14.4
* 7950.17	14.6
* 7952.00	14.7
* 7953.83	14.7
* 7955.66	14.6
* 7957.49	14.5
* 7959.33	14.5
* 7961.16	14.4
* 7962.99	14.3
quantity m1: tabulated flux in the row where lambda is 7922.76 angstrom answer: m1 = 14.5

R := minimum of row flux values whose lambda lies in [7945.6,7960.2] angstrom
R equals 14.2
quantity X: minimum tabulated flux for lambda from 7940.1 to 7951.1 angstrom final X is 14.1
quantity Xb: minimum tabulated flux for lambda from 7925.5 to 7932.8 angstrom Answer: 14.9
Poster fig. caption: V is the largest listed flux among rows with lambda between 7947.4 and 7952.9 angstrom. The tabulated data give 14.7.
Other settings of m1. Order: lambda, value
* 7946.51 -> 14.2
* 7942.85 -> 14.3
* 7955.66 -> 14.6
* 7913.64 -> 14.6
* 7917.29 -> 14.8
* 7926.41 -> 14.9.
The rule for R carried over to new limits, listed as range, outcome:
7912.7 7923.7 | 14.5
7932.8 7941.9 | 14.6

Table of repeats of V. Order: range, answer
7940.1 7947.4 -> 14.6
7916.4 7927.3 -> 14.9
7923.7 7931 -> 15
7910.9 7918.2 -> 14.8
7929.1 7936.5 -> 15.2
